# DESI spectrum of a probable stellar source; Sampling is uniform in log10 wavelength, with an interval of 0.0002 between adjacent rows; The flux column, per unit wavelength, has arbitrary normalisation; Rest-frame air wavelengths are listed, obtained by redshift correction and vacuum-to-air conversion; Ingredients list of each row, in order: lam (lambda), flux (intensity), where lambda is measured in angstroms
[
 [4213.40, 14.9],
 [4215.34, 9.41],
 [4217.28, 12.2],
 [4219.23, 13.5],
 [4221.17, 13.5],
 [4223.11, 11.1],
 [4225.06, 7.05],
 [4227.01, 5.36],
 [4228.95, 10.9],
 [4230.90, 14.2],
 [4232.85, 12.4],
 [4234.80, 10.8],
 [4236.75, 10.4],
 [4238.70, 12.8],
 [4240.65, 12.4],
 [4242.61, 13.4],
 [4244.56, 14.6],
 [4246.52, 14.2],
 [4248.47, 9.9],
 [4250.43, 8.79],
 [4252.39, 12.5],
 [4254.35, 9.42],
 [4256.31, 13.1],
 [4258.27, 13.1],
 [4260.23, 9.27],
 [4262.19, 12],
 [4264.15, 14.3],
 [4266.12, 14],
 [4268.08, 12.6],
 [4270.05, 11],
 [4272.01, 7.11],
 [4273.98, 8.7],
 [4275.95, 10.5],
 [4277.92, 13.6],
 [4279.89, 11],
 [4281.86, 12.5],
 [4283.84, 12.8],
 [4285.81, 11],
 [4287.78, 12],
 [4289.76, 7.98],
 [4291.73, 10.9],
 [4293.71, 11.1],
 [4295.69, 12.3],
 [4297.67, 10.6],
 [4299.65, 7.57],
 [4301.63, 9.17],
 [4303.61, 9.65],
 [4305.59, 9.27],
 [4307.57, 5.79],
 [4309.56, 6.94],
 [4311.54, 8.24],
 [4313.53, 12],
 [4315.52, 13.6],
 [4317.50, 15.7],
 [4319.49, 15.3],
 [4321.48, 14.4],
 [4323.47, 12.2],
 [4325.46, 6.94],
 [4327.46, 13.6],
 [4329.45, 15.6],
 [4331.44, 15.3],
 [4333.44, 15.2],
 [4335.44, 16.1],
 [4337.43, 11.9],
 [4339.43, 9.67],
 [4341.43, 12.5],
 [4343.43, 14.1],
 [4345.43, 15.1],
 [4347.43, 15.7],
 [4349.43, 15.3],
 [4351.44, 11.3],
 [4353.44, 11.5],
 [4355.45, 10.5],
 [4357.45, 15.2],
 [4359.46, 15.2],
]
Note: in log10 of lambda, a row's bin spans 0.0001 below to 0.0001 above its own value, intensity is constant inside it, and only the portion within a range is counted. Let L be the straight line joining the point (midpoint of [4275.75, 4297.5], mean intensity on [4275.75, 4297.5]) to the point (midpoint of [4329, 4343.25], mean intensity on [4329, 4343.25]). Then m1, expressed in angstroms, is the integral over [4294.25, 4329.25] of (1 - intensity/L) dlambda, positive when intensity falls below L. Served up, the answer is 4.8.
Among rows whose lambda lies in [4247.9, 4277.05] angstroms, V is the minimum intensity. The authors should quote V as 7.11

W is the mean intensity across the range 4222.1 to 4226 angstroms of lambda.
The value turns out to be 9.14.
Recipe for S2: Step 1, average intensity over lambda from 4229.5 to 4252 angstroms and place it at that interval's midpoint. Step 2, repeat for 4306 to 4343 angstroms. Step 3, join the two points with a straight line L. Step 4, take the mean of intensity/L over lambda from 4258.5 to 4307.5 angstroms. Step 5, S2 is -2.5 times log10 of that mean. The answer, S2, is 0.132 mag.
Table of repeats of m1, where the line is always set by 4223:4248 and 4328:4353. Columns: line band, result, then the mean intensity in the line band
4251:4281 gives 1.83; 11.4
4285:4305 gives 4.14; 10.2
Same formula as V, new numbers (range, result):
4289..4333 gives 5.79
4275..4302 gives 7.57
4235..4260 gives 8.79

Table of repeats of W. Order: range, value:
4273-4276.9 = 9.59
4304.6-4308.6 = 7.52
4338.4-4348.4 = 13.4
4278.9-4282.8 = 11.7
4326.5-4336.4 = 15.2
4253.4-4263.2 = 11.4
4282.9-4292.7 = 10.9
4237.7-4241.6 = 12.6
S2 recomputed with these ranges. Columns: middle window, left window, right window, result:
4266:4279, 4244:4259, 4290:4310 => -0.011 mag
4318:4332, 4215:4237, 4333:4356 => -0.041 mag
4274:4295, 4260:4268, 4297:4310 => -0.076 mag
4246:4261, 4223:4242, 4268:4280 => -0.060 mag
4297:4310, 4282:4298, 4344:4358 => 0.352 mag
